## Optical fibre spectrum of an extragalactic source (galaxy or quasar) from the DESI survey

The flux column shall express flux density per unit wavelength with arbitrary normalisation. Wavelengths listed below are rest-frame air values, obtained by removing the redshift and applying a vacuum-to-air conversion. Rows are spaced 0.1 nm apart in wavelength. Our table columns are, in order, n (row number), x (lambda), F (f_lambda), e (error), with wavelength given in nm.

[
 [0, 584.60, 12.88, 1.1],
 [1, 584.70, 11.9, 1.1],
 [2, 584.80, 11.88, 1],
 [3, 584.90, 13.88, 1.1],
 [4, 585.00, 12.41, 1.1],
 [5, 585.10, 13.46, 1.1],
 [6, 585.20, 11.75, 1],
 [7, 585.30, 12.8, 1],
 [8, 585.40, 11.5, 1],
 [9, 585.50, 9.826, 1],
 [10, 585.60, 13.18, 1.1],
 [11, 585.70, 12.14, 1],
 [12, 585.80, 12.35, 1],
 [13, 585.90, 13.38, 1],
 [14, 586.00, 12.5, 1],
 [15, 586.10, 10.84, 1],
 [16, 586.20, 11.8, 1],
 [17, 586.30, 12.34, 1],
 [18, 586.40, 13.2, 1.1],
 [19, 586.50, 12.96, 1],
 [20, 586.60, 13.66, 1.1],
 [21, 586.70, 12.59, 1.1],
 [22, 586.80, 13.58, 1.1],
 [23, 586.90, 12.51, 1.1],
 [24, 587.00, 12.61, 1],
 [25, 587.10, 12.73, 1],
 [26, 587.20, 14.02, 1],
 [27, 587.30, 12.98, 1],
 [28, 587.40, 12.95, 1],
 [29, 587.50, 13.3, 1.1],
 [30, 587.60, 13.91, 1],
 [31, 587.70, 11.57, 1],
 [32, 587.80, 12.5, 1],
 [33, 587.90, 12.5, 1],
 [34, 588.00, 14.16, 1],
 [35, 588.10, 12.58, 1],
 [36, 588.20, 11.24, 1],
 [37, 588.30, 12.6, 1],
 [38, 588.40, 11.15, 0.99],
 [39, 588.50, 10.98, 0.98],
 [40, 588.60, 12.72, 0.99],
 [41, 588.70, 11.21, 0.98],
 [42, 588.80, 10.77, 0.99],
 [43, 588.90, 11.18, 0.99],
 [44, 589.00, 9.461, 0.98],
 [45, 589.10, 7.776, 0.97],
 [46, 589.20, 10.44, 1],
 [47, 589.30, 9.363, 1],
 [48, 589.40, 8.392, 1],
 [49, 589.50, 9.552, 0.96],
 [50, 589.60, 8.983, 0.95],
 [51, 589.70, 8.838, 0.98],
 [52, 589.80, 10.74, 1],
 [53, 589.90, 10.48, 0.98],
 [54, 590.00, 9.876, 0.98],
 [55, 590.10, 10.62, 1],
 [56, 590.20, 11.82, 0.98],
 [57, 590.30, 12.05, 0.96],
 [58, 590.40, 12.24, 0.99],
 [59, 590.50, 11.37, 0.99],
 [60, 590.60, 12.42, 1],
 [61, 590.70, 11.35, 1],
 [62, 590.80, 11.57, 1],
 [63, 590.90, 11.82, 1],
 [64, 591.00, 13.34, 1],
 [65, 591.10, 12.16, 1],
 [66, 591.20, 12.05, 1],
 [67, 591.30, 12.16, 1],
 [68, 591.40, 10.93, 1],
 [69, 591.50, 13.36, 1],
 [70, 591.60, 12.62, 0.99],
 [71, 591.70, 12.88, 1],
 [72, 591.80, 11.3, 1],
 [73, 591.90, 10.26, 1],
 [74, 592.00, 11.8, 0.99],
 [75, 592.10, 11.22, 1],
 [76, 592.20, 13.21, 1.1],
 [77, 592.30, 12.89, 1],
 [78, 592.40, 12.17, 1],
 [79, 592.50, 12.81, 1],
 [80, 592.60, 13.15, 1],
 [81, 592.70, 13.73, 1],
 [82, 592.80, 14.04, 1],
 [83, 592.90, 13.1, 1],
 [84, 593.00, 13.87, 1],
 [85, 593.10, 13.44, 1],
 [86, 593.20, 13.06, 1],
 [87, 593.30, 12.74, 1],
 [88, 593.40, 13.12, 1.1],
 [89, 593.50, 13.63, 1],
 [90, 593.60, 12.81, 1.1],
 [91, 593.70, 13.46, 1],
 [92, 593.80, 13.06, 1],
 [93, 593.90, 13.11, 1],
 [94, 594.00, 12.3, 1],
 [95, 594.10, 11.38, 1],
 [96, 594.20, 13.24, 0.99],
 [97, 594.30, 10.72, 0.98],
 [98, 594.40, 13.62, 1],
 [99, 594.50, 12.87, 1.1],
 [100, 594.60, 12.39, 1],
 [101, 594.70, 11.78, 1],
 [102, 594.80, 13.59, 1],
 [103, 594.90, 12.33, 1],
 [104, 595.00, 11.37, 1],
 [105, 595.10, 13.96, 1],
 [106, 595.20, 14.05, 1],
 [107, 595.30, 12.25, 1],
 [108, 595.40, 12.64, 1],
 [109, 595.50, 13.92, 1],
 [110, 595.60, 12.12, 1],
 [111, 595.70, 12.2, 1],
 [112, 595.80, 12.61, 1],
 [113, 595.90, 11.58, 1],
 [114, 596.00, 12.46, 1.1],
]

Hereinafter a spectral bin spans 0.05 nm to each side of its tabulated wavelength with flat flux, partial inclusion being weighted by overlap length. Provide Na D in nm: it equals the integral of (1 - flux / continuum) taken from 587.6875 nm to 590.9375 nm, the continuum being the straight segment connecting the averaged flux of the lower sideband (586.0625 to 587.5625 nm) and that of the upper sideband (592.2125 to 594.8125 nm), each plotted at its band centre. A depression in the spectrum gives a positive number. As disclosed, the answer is 0.46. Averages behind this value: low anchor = 12.8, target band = 11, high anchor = 12.9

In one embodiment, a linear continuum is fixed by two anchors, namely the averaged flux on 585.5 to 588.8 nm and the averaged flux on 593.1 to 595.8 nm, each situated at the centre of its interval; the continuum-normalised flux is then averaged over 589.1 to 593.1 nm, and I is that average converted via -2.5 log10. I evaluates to 0.09 mag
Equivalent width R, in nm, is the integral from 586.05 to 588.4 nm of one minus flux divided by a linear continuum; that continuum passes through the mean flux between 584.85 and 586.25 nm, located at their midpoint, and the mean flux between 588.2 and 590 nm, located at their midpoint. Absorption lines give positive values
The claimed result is -0.29 nm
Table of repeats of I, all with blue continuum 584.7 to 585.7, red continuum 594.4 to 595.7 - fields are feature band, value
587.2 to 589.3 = 0.06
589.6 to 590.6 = 0.15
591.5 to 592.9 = 0.01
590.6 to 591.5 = 0.05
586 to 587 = -0.02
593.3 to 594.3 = -0.01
